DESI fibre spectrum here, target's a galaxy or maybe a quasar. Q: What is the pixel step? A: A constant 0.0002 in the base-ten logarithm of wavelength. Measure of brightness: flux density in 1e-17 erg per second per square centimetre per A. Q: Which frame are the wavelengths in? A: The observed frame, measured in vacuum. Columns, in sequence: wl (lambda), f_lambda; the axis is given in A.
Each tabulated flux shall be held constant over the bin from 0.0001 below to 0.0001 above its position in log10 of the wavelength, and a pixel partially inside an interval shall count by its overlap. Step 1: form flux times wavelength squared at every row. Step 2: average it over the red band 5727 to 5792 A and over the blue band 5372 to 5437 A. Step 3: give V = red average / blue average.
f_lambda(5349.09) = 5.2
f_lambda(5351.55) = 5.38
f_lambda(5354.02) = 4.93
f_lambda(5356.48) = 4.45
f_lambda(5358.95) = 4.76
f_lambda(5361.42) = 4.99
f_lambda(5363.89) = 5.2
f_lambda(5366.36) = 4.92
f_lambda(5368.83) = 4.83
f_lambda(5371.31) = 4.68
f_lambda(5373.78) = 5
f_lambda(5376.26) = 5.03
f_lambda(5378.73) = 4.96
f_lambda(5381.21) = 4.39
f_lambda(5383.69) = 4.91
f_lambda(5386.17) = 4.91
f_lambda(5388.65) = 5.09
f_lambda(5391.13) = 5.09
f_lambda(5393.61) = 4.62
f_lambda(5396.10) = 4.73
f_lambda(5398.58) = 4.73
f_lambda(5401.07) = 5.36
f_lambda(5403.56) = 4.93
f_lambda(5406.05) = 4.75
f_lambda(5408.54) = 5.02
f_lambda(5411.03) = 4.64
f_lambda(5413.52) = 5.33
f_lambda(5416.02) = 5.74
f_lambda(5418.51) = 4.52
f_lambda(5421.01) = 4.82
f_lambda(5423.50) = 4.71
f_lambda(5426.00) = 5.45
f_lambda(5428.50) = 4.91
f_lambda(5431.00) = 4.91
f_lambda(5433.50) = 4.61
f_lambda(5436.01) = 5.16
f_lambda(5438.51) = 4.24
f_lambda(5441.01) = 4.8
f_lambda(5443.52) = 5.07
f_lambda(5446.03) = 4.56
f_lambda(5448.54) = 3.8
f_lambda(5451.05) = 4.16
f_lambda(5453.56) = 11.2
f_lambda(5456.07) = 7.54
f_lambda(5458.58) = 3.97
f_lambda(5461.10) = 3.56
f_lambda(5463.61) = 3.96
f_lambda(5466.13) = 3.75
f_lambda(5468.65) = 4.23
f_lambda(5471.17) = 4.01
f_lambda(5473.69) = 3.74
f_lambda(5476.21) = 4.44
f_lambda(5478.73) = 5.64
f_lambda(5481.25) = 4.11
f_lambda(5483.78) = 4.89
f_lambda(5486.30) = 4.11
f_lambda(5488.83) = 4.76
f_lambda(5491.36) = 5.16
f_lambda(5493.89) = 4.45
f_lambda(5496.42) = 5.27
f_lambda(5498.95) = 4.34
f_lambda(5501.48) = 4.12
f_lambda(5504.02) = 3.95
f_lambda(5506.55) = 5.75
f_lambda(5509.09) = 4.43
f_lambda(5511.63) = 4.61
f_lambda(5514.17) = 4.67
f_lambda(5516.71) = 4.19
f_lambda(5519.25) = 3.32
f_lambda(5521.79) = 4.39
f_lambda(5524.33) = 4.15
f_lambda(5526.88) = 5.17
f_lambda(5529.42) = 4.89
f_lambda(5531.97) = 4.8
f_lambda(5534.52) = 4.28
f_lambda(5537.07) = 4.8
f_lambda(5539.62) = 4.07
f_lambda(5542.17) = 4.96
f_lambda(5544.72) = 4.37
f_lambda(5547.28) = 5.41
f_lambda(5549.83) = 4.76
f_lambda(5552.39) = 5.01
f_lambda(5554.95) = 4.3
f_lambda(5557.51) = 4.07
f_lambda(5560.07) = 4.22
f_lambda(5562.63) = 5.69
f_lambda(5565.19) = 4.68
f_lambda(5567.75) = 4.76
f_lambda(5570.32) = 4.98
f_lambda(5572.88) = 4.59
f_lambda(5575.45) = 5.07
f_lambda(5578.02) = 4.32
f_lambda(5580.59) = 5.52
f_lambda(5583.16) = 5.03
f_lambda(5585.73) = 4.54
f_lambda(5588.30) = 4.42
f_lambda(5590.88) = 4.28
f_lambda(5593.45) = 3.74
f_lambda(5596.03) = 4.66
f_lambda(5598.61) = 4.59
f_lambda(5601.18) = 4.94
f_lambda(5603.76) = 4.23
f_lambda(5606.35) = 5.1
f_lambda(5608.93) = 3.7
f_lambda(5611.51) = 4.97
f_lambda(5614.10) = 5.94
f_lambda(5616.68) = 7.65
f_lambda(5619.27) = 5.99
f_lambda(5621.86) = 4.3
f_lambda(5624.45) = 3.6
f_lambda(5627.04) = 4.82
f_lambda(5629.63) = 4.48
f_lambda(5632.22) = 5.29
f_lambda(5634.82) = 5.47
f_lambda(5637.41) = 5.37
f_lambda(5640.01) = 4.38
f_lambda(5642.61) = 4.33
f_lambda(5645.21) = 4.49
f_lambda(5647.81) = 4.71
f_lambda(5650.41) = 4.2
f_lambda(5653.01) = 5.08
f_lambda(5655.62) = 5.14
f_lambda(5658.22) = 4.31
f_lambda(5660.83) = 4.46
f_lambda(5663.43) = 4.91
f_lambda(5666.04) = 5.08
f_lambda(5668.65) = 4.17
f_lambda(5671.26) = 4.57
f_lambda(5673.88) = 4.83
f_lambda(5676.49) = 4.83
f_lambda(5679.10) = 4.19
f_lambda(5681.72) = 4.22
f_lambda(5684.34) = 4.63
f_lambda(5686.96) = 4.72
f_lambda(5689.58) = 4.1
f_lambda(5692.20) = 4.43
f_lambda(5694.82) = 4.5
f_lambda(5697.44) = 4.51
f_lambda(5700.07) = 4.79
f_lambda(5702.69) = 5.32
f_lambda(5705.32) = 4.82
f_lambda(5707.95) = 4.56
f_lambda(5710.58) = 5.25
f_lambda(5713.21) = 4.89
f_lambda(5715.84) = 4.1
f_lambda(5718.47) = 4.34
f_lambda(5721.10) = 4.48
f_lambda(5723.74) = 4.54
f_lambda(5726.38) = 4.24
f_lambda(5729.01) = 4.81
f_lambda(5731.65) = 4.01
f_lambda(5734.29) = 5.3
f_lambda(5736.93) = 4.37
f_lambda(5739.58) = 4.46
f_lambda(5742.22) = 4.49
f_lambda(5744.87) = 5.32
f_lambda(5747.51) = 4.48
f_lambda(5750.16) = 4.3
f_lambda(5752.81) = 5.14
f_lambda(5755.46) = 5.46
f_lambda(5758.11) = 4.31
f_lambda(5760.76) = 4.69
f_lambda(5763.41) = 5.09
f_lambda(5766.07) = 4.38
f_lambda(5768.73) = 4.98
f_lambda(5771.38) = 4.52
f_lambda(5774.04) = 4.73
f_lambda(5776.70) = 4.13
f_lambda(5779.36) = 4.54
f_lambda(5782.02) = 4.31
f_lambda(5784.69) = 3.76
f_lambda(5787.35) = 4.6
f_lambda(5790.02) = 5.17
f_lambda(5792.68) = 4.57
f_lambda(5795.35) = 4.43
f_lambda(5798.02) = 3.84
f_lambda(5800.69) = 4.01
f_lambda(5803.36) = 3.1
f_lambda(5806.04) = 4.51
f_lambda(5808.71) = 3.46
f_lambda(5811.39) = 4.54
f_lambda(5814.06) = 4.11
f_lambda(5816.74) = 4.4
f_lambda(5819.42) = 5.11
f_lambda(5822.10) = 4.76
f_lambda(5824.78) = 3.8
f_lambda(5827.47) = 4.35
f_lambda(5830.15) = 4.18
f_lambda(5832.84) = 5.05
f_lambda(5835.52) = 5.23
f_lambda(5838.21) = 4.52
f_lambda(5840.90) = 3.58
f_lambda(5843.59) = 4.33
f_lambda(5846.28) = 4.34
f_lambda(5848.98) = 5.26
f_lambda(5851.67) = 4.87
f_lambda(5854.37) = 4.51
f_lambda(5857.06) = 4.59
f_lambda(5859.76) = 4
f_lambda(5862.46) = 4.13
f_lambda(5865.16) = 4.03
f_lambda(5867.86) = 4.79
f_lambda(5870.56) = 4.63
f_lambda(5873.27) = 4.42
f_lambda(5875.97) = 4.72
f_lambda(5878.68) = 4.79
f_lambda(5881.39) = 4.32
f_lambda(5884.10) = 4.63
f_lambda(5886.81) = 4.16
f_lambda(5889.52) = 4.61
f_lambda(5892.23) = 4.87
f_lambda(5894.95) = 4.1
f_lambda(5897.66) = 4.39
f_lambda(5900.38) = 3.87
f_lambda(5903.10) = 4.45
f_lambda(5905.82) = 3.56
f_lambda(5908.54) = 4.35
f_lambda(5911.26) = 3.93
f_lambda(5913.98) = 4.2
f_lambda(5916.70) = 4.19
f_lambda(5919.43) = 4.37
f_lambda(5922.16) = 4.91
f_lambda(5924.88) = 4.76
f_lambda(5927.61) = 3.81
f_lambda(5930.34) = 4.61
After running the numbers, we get 1.07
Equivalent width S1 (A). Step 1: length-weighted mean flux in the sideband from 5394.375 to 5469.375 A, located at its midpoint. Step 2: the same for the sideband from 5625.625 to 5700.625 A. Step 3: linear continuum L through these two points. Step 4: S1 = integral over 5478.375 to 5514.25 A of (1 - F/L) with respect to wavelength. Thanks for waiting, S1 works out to 1.65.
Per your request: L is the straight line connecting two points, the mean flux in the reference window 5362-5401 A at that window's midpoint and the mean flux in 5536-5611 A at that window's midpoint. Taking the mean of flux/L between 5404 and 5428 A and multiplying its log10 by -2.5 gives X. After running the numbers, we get -0.03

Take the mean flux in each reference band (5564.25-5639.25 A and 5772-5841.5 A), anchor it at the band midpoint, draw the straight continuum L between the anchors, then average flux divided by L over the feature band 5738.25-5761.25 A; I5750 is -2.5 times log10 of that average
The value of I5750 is -0.06 mag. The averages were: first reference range 4.86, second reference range 4.35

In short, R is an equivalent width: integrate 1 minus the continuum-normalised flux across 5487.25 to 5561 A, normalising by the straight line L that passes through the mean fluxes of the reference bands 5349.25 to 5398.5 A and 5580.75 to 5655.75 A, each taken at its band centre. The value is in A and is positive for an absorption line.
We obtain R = 4.1 A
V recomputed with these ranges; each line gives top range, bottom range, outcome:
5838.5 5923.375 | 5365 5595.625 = 1.06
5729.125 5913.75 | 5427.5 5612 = 1.06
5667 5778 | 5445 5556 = 1.07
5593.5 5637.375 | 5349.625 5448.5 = 1.10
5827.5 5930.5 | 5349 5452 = 1.08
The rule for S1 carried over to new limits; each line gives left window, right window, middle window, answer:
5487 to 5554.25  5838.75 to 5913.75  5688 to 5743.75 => -1.3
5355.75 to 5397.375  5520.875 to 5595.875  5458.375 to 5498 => 3.0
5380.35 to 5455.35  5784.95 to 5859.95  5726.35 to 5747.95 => -0.5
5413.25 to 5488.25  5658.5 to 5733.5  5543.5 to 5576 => -0.1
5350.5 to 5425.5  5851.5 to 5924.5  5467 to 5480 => 1.2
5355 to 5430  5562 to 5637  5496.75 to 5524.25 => 2.8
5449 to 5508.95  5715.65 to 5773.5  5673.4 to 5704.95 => 0.6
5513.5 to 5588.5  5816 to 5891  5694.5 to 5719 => -0.8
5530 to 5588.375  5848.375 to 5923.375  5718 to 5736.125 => 0.1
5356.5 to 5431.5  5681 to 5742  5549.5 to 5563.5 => 0.3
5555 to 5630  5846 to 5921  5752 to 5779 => -1.0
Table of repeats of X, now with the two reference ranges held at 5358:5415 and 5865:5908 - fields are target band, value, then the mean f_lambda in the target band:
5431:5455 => -0.093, 5.29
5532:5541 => 0.074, 4.45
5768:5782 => -0.005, 4.54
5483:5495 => 0.032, 4.67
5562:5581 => -0.040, 4.9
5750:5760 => -0.073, 4.86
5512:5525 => 0.146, 4.18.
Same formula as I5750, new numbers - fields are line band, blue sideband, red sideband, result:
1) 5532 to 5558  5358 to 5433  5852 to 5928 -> 0.031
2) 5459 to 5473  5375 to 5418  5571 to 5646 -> 0.250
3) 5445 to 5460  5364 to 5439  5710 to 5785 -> -0.203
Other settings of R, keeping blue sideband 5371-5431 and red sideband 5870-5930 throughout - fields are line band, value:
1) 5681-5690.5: 0.3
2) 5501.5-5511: 0.4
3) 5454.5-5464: -0.3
